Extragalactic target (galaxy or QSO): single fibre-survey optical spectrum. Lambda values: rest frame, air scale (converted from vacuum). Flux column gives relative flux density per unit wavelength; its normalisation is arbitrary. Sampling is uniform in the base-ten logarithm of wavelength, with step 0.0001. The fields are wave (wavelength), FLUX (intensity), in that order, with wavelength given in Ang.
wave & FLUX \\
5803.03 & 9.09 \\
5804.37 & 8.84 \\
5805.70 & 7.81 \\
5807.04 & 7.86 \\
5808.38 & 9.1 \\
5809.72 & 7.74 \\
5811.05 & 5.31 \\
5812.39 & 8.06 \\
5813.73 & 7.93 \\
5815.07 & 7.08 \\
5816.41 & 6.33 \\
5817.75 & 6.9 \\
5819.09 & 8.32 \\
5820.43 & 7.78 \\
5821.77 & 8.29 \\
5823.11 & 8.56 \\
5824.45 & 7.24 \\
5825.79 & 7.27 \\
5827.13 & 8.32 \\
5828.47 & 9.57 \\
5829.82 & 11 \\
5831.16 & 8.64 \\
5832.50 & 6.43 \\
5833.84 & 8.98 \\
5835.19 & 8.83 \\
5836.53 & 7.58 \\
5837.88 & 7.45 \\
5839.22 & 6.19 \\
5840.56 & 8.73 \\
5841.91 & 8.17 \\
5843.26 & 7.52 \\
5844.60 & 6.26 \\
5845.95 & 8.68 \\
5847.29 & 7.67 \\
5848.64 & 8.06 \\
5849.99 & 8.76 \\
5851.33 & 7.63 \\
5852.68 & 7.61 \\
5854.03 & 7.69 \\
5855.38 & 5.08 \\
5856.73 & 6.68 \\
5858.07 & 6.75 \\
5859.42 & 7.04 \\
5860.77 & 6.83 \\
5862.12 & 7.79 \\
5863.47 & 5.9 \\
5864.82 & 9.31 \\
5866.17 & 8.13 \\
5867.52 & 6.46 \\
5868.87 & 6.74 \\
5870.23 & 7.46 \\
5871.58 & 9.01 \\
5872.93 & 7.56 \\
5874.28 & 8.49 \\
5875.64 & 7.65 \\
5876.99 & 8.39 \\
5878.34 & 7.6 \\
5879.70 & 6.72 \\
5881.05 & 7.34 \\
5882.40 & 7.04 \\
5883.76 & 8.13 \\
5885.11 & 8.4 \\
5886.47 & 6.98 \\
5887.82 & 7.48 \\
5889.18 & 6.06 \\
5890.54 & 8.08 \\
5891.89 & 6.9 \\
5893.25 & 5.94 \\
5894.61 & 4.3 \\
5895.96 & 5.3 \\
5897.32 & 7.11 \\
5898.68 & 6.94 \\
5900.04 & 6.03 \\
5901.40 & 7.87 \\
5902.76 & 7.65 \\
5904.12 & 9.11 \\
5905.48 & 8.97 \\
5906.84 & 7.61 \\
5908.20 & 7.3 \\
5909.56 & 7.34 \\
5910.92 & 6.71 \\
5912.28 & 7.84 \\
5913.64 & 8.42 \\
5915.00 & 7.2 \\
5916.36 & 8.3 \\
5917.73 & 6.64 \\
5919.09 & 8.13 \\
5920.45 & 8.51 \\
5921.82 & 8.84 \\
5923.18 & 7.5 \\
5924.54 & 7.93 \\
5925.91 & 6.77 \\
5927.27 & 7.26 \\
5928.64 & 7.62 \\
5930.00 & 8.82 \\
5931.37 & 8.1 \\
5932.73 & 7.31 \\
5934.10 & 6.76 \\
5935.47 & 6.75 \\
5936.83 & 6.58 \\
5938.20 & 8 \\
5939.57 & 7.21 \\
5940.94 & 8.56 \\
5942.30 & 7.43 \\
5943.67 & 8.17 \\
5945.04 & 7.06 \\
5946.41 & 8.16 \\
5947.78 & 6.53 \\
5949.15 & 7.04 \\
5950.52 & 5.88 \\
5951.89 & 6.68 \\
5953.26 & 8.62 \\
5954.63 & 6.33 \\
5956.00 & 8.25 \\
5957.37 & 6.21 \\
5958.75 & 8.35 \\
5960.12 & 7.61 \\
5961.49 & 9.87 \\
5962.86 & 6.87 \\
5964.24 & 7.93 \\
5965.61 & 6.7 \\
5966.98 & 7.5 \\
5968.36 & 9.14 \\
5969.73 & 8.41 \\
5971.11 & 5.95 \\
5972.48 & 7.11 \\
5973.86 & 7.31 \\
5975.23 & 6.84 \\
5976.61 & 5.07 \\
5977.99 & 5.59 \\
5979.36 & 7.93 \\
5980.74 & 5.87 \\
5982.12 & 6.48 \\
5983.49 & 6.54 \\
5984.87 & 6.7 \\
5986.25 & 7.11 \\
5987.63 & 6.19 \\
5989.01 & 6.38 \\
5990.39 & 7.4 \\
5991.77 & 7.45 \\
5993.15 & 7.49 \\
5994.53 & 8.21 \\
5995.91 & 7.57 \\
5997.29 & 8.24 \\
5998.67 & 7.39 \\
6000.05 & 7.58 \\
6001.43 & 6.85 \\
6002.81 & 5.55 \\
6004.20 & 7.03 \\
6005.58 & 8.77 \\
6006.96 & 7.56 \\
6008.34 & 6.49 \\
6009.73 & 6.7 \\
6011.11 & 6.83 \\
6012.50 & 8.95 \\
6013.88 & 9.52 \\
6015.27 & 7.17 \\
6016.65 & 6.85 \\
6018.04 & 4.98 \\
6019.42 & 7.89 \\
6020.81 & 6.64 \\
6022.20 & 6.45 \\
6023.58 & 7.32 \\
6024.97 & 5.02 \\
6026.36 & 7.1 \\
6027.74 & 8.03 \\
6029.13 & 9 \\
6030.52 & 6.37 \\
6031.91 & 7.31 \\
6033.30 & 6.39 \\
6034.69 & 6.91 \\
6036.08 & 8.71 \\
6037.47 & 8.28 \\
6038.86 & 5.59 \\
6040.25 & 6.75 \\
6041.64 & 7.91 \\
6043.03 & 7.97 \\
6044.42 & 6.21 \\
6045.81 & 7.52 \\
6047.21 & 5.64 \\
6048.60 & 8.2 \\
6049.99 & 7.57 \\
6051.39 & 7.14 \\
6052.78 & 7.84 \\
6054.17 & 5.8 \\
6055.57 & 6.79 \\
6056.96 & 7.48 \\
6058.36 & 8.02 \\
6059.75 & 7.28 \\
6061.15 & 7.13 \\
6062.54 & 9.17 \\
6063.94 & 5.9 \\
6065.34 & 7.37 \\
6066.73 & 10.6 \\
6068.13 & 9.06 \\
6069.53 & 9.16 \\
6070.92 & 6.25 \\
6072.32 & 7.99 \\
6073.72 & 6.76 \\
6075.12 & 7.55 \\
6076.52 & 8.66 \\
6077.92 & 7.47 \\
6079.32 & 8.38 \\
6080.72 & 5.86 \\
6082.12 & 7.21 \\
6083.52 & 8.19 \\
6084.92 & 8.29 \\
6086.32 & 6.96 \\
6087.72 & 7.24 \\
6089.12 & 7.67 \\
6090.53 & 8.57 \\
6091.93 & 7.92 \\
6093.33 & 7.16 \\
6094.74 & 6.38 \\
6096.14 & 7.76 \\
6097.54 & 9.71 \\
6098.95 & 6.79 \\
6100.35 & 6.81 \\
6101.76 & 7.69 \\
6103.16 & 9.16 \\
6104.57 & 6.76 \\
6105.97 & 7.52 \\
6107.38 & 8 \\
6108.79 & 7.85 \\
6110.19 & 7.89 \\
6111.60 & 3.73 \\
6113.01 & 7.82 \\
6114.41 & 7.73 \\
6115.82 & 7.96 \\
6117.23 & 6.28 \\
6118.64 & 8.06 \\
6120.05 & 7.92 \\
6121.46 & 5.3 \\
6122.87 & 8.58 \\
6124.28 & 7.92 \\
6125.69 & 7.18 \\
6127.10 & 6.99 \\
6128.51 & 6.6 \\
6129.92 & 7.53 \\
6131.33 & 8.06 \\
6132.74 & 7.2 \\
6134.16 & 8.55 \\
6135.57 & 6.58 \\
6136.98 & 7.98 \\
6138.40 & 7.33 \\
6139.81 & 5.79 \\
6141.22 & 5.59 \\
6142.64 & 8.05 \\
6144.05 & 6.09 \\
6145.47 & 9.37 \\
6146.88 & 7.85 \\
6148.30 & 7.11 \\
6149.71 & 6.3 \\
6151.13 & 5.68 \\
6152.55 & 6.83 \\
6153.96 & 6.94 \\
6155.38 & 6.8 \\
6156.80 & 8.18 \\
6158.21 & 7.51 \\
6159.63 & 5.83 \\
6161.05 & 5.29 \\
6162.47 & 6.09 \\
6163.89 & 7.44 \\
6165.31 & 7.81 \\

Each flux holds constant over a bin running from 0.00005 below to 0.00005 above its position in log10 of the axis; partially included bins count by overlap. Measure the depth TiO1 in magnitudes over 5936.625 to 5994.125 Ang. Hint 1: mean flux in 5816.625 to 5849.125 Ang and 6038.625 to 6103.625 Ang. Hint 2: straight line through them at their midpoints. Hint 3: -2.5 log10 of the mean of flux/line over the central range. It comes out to 0.08 mag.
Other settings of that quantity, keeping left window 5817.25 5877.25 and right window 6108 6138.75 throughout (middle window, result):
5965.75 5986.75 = 0.10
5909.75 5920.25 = 0.00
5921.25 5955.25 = 0.03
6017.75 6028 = 0.12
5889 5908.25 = 0.10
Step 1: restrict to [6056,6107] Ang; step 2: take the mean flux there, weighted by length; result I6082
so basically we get 7.72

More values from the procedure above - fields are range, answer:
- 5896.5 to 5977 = 7.51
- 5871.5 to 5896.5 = 7.2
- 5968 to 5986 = 6.81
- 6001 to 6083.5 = 7.35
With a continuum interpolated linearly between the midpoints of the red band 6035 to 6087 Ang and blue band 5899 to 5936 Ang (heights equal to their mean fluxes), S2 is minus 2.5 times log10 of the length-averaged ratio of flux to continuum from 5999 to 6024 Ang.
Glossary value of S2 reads 0.06 mag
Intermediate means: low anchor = 7.67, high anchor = 7.53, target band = 7.18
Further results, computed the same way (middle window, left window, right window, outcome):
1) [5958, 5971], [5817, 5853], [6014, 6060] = -0.07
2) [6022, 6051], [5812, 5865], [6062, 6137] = 0.07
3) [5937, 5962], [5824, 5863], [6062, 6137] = 0.02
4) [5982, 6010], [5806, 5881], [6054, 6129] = 0.07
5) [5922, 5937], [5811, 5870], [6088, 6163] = 0.01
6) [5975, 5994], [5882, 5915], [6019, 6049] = 0.08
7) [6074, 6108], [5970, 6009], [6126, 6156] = -0.09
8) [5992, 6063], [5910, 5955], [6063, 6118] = 0.04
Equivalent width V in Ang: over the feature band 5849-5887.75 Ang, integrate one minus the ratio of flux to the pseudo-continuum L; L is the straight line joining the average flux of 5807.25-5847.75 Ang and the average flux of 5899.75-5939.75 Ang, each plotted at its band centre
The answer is 1.5 Ang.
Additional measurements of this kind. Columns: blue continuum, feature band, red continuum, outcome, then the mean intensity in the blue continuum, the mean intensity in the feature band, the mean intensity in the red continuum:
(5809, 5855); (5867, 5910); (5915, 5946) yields 2.3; 7.82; 7.31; 7.64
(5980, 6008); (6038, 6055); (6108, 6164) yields 0.2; 7.11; 7.02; 7.09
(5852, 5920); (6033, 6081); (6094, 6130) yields -0.8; 7.32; 7.49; 7.38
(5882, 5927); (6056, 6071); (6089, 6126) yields -1.1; 7.37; 8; 7.48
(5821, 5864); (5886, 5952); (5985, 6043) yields 1.4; 7.73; 7.35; 7.22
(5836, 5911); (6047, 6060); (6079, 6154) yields 0.2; 7.36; 7.23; 7.34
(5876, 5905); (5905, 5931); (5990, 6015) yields -1.9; 7.13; 7.77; 7.53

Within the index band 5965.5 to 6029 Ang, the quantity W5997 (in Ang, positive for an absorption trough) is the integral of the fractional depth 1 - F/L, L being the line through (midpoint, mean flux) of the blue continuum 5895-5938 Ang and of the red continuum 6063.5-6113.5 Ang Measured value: 3.8 Ang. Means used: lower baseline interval 7.51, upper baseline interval 7.62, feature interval 7.1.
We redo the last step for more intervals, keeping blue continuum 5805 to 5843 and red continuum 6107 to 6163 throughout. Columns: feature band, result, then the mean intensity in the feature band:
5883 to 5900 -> 2.1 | 6.77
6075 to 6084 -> -0.4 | 7.61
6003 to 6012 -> 0.3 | 7.17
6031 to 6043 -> 0.2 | 7.26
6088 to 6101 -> -0.8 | 7.63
